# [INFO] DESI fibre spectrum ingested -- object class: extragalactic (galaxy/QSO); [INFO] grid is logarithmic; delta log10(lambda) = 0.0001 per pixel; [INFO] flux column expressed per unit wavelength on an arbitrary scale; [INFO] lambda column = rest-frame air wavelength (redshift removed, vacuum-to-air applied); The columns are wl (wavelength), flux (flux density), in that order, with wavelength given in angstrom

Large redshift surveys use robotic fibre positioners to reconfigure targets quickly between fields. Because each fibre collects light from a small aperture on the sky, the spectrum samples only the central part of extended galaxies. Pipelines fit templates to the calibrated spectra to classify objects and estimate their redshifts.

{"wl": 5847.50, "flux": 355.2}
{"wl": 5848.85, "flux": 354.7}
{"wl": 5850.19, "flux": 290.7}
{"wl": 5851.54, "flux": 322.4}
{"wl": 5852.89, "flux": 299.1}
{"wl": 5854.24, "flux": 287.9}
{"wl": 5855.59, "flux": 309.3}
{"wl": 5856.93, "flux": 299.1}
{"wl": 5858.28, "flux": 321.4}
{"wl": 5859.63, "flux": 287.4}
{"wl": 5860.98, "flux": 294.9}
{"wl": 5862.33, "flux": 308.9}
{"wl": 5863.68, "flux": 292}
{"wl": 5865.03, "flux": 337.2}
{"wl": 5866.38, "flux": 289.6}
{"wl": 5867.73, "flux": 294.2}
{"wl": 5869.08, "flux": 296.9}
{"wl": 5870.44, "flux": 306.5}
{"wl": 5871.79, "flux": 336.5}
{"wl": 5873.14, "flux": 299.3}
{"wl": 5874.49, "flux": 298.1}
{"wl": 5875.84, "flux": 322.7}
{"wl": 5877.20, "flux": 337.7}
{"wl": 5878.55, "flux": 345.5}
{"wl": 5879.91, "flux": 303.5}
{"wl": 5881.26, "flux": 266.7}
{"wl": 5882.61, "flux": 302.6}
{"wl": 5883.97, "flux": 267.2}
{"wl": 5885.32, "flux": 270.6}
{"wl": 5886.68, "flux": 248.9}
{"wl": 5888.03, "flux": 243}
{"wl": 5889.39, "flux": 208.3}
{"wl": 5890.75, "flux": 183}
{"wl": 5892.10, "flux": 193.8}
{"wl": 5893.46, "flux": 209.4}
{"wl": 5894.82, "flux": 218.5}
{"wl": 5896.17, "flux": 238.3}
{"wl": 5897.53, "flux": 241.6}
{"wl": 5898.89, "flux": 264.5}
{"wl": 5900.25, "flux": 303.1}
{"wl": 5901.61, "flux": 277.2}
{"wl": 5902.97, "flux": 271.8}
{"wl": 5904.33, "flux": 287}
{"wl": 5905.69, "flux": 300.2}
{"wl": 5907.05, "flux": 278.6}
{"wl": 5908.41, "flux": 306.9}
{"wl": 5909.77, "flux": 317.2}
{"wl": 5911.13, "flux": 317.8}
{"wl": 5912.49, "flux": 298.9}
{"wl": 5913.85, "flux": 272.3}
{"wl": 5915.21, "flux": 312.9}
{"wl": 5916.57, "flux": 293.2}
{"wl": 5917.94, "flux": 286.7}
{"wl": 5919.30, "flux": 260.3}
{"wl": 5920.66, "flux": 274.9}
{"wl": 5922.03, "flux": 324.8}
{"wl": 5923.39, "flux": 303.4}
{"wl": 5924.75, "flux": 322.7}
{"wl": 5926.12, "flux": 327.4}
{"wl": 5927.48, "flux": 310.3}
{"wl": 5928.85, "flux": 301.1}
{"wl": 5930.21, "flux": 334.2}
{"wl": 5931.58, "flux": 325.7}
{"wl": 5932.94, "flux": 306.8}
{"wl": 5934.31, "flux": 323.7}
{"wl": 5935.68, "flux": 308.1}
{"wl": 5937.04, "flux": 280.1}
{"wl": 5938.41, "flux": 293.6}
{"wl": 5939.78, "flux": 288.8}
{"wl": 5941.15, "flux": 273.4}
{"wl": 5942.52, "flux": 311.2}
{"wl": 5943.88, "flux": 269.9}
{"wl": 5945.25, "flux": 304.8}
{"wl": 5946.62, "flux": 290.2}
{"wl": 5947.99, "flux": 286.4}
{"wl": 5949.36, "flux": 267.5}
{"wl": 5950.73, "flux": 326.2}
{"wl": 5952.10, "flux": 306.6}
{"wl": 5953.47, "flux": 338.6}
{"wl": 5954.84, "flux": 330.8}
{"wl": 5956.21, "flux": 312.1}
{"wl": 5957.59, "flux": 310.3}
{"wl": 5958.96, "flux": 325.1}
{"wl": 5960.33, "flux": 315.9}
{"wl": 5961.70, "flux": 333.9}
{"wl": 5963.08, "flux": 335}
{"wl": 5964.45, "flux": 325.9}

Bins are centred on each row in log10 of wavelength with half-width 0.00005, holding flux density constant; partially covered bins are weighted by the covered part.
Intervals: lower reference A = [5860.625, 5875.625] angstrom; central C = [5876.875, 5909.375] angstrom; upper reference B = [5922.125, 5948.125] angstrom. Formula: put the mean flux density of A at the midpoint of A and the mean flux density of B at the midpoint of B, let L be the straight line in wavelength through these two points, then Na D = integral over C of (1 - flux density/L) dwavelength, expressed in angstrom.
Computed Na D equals 4.3 angstrom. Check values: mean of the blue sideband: 306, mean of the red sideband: 304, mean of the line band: 265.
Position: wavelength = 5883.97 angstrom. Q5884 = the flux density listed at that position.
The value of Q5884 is 267.2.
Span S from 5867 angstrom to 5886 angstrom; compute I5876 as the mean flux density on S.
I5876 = 303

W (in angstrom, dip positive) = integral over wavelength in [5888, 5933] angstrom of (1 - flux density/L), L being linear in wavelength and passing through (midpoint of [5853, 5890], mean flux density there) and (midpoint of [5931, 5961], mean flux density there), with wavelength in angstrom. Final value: 3.0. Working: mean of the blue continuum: 296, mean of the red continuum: 304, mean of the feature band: 280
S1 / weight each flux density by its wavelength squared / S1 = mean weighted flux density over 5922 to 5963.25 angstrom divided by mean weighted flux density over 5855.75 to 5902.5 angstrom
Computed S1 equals 1.1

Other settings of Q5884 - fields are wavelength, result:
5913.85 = 272.3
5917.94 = 286.7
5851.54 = 322.4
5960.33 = 315.9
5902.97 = 271.8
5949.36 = 267.5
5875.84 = 322.7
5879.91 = 303.5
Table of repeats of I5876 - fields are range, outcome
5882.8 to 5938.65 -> 281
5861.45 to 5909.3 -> 279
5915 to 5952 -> 300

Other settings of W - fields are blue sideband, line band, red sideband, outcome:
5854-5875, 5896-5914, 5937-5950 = 0.6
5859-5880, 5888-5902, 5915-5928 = 3.3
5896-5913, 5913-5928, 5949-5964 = -0.1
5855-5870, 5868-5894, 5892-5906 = 0.4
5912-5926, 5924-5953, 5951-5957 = 0.7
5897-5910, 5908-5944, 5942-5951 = -1.7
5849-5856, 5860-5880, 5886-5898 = -3.3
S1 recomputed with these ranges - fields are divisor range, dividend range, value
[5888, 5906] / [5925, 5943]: 1.27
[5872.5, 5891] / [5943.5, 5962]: 1.13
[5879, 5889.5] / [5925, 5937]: 1.19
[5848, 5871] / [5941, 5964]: 1.04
